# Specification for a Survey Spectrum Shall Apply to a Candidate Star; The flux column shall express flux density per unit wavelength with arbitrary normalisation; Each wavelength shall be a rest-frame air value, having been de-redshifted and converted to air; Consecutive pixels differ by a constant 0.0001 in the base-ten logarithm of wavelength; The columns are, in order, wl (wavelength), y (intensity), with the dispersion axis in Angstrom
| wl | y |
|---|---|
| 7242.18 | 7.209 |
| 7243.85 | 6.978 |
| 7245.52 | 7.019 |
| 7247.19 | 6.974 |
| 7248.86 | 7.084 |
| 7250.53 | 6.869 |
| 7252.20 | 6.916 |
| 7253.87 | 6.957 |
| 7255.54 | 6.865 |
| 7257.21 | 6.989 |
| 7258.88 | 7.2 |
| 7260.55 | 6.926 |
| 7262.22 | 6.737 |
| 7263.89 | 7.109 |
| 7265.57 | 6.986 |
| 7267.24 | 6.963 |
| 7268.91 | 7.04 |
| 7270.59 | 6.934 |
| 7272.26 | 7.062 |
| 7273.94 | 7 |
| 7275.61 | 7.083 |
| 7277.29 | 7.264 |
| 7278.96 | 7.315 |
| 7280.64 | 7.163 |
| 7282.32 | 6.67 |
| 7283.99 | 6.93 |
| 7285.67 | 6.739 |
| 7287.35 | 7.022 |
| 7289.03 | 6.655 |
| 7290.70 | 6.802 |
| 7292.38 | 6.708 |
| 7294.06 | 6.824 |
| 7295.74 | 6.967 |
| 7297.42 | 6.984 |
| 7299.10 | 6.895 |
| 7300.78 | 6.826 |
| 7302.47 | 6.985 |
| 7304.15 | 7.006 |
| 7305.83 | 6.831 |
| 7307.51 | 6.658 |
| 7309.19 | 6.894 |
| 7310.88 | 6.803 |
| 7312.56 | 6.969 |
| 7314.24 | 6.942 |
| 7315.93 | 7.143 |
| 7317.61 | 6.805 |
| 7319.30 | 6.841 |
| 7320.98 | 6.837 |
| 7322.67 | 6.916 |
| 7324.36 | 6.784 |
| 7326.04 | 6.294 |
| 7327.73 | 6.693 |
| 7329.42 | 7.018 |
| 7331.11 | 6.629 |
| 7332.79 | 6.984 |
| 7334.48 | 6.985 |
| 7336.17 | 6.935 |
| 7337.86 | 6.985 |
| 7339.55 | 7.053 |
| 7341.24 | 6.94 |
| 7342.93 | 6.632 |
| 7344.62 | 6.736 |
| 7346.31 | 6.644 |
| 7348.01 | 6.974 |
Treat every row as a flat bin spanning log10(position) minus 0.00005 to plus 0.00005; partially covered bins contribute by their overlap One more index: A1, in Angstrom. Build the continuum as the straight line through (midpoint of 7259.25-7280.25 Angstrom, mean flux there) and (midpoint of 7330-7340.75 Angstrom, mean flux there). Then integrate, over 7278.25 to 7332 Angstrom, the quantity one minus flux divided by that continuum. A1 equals 1.0 Angstrom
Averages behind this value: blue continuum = 7.04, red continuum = 6.93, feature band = 6.86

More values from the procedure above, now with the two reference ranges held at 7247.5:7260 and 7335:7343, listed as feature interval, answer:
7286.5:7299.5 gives 0.2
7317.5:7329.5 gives 0.3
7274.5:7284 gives -0.2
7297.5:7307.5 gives 0.1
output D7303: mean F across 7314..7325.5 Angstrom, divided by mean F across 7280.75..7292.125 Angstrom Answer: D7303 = 1.0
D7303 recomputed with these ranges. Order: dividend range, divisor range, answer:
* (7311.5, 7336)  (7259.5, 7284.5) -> 0.98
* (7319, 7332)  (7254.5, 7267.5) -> 0.97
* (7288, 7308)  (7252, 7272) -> 0.98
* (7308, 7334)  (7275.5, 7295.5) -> 0.99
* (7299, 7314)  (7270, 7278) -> 0.97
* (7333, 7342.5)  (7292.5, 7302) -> 1.01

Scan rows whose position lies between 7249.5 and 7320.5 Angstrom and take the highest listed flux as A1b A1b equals 7.315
